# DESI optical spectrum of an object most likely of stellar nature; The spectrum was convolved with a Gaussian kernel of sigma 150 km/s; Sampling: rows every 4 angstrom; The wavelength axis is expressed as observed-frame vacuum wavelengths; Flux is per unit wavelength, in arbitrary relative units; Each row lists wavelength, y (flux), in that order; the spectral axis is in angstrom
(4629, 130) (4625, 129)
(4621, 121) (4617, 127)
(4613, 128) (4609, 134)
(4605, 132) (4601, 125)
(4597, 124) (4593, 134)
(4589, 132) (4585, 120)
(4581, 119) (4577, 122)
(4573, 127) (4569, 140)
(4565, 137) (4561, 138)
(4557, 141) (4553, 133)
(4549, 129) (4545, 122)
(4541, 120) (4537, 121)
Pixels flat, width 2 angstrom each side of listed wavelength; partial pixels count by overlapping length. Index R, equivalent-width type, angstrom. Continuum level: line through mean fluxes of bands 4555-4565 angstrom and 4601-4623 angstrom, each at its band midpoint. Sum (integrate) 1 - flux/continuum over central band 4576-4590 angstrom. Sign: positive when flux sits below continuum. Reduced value 1.2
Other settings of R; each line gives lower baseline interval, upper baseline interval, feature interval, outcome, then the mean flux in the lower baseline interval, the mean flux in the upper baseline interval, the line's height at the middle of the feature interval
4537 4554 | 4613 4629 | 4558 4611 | -1.68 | 125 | 126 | 126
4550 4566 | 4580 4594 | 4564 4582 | 0.31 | 137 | 126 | 131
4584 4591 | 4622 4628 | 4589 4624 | -0.28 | 127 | 128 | 127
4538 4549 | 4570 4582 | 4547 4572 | -2.54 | 122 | 124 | 123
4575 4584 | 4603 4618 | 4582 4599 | -0.41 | 120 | 130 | 124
